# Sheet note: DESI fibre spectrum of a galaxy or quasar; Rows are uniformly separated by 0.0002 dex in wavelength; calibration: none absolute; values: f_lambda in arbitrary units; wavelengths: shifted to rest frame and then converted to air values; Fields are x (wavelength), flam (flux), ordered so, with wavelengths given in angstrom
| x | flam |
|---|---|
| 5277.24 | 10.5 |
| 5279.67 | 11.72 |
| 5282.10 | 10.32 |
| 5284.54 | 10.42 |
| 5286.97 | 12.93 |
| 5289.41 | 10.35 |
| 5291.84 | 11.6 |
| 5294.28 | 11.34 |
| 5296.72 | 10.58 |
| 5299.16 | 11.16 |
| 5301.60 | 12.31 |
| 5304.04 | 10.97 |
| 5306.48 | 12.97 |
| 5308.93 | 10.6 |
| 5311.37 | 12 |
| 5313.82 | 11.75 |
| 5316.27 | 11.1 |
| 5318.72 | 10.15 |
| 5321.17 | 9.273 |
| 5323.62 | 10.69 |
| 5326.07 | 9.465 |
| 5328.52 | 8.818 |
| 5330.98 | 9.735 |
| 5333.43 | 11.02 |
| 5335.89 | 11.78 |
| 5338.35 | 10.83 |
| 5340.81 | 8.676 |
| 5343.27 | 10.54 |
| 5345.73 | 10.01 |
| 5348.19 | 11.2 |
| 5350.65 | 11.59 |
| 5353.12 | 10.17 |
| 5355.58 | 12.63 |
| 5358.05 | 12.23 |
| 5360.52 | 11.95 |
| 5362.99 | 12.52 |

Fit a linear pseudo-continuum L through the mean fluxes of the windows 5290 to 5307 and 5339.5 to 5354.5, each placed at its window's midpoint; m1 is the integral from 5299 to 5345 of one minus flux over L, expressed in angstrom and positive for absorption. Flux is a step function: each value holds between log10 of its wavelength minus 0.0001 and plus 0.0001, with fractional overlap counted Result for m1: 1.0 angstrom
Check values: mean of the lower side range 11.5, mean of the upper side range 10.4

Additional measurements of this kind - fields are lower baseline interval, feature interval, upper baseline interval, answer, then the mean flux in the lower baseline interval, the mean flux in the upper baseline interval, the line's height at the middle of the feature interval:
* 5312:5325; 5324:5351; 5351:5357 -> 1.88 angstrom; 10.6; 11.4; 11.1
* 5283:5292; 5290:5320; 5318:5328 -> -2.32 angstrom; 11.3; 9.81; 10.5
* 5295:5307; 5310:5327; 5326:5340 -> 0.32 angstrom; 11.5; 10.3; 10.8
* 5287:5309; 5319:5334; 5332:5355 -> 1.60 angstrom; 11.4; 10.7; 11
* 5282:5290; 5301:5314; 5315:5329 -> -1.61 angstrom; 11.1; 9.98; 10.4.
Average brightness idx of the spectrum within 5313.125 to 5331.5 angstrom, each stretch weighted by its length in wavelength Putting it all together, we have 10.1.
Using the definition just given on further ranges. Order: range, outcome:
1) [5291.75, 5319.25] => 11.4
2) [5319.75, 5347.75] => 10.1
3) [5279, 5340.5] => 10.9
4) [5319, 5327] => 9.87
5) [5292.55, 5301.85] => 11.3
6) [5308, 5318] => 11.3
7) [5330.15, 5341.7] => 10.5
